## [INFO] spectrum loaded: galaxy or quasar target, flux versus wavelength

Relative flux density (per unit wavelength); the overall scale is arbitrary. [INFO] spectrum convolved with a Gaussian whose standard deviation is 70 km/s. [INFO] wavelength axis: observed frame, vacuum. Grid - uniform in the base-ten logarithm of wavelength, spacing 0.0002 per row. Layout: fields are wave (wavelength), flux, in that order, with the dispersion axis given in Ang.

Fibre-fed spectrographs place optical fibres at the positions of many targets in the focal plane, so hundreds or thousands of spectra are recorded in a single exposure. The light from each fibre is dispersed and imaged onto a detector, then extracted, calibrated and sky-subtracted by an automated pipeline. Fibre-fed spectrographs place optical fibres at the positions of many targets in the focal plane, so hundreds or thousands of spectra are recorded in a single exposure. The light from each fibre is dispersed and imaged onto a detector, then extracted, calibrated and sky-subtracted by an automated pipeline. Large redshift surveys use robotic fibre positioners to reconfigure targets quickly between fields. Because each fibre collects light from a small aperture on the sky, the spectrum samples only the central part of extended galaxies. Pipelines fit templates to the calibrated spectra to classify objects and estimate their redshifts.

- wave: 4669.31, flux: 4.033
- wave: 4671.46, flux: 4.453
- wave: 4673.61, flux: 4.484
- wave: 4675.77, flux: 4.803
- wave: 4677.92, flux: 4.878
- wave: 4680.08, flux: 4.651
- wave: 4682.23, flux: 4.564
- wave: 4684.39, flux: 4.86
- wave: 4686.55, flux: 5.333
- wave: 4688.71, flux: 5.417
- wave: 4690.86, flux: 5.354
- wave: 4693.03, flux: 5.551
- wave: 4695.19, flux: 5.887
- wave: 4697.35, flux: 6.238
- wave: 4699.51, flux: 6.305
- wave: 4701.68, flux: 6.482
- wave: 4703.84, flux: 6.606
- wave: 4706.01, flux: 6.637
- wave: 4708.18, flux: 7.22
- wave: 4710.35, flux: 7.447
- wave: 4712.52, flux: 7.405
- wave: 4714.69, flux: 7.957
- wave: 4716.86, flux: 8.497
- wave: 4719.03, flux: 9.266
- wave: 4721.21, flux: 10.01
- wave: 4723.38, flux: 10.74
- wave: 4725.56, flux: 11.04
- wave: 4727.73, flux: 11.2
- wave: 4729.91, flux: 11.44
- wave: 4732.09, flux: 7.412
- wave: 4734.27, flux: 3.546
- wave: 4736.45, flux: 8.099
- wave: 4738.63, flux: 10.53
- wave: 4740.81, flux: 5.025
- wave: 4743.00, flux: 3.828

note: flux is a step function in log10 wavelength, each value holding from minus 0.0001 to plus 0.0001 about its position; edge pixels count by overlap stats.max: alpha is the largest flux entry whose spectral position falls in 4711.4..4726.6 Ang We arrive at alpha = 11.04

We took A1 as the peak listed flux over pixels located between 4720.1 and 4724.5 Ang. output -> 10.74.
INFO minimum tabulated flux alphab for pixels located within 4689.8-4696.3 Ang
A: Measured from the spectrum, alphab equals 5.354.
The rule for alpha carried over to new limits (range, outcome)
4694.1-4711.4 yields 7.447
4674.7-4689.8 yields 5.417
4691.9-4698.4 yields 6.238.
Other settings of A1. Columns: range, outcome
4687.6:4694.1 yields 5.551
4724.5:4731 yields 11.44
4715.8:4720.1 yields 9.266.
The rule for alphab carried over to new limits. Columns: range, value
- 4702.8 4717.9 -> 6.606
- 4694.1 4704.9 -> 5.887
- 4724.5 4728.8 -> 11.04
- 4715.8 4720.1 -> 8.497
